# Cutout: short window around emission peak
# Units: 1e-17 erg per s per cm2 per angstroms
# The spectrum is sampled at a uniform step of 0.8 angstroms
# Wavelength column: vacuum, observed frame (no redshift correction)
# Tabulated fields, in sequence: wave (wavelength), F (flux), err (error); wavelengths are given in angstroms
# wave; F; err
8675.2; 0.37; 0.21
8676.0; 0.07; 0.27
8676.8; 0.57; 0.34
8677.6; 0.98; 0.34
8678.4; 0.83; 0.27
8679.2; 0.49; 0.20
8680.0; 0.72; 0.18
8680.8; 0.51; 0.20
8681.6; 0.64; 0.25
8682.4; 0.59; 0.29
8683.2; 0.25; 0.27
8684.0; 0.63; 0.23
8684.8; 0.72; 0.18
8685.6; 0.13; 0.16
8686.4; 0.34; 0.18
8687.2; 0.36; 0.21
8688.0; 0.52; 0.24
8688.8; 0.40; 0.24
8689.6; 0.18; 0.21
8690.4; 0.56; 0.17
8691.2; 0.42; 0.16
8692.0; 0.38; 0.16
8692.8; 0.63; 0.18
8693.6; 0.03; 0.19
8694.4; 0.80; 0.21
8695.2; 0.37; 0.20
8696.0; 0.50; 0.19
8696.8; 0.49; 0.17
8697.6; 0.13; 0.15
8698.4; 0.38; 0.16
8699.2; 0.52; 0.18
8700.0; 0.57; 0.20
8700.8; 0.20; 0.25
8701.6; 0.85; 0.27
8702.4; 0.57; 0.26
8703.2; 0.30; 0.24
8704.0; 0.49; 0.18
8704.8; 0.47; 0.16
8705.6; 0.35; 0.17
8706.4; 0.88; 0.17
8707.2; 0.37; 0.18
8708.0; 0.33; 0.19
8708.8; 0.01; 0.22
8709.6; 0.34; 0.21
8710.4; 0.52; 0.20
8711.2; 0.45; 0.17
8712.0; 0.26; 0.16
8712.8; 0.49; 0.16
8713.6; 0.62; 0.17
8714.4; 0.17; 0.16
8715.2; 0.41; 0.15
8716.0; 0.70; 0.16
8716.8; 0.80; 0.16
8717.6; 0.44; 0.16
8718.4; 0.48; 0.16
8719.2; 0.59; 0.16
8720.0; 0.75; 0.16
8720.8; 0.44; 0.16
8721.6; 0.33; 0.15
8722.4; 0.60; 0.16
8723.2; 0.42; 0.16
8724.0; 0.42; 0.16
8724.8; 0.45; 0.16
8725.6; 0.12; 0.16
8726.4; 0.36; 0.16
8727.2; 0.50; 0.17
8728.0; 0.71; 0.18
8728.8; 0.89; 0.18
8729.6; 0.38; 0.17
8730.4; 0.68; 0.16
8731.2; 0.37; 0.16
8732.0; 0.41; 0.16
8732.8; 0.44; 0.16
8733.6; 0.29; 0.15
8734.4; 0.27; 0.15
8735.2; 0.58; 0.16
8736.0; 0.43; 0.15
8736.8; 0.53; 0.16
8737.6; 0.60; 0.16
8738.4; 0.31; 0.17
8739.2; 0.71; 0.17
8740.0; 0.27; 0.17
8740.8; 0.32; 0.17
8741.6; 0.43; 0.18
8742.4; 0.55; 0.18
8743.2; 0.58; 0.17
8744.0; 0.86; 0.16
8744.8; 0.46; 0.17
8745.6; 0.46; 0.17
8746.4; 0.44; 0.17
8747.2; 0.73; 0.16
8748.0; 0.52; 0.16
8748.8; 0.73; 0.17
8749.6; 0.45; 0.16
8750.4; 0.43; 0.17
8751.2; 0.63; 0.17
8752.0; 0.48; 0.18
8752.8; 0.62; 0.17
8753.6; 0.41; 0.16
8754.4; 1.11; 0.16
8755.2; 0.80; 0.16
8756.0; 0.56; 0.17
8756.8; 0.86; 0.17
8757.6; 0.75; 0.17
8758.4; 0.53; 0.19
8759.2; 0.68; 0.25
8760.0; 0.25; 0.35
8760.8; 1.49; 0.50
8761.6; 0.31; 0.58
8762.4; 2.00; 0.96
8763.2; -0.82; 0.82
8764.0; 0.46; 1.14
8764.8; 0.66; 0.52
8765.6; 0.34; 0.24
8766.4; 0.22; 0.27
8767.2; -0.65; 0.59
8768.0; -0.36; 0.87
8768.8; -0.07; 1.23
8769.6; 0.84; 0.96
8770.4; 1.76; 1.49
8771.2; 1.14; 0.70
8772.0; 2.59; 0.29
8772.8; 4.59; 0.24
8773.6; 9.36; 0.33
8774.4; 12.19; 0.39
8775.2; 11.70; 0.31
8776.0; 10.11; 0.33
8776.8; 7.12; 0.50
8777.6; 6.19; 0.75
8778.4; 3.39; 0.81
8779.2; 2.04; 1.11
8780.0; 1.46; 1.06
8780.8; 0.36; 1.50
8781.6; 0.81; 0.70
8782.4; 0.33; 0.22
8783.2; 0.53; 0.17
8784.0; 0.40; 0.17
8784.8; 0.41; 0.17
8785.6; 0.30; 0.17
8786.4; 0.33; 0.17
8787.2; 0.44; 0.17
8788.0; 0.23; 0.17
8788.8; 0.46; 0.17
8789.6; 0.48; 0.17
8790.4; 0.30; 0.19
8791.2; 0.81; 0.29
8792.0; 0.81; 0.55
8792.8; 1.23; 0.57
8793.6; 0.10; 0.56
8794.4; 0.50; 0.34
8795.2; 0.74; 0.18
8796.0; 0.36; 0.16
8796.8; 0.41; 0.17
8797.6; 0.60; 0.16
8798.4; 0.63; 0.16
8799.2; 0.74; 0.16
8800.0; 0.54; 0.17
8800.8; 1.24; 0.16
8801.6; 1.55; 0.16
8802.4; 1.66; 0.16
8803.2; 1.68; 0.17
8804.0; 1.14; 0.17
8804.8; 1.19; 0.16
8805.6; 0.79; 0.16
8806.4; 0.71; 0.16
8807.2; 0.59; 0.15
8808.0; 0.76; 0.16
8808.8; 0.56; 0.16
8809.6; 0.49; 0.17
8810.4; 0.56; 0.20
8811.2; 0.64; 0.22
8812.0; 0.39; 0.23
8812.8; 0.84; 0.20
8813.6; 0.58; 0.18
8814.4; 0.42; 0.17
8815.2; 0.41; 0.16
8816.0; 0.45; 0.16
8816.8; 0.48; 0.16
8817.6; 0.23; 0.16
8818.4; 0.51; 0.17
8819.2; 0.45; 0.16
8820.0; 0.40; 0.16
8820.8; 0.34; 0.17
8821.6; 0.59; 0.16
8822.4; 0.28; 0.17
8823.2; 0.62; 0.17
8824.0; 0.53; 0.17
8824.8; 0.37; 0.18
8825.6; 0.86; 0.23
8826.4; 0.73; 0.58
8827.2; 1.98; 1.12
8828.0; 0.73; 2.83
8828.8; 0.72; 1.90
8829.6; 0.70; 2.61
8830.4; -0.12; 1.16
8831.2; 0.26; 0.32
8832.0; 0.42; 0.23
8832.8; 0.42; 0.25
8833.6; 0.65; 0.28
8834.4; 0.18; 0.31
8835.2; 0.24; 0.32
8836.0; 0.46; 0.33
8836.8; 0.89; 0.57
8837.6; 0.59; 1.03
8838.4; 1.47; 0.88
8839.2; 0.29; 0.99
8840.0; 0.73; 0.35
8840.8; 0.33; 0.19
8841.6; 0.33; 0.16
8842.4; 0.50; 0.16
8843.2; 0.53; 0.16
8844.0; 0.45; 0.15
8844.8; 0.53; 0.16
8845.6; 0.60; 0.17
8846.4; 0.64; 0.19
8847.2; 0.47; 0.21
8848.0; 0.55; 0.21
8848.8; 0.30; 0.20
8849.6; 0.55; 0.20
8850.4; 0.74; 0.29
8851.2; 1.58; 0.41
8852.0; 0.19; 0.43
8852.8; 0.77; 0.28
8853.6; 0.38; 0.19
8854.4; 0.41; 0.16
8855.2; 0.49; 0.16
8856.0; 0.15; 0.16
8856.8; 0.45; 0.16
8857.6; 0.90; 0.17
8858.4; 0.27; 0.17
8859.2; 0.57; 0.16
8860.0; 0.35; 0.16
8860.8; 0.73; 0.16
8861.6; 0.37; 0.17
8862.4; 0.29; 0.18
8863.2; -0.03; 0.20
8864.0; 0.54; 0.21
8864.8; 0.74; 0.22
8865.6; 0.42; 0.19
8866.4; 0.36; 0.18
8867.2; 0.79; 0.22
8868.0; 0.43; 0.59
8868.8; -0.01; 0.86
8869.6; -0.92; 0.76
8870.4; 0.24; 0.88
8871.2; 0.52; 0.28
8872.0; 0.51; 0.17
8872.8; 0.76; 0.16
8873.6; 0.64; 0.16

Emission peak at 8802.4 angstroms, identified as [N II]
